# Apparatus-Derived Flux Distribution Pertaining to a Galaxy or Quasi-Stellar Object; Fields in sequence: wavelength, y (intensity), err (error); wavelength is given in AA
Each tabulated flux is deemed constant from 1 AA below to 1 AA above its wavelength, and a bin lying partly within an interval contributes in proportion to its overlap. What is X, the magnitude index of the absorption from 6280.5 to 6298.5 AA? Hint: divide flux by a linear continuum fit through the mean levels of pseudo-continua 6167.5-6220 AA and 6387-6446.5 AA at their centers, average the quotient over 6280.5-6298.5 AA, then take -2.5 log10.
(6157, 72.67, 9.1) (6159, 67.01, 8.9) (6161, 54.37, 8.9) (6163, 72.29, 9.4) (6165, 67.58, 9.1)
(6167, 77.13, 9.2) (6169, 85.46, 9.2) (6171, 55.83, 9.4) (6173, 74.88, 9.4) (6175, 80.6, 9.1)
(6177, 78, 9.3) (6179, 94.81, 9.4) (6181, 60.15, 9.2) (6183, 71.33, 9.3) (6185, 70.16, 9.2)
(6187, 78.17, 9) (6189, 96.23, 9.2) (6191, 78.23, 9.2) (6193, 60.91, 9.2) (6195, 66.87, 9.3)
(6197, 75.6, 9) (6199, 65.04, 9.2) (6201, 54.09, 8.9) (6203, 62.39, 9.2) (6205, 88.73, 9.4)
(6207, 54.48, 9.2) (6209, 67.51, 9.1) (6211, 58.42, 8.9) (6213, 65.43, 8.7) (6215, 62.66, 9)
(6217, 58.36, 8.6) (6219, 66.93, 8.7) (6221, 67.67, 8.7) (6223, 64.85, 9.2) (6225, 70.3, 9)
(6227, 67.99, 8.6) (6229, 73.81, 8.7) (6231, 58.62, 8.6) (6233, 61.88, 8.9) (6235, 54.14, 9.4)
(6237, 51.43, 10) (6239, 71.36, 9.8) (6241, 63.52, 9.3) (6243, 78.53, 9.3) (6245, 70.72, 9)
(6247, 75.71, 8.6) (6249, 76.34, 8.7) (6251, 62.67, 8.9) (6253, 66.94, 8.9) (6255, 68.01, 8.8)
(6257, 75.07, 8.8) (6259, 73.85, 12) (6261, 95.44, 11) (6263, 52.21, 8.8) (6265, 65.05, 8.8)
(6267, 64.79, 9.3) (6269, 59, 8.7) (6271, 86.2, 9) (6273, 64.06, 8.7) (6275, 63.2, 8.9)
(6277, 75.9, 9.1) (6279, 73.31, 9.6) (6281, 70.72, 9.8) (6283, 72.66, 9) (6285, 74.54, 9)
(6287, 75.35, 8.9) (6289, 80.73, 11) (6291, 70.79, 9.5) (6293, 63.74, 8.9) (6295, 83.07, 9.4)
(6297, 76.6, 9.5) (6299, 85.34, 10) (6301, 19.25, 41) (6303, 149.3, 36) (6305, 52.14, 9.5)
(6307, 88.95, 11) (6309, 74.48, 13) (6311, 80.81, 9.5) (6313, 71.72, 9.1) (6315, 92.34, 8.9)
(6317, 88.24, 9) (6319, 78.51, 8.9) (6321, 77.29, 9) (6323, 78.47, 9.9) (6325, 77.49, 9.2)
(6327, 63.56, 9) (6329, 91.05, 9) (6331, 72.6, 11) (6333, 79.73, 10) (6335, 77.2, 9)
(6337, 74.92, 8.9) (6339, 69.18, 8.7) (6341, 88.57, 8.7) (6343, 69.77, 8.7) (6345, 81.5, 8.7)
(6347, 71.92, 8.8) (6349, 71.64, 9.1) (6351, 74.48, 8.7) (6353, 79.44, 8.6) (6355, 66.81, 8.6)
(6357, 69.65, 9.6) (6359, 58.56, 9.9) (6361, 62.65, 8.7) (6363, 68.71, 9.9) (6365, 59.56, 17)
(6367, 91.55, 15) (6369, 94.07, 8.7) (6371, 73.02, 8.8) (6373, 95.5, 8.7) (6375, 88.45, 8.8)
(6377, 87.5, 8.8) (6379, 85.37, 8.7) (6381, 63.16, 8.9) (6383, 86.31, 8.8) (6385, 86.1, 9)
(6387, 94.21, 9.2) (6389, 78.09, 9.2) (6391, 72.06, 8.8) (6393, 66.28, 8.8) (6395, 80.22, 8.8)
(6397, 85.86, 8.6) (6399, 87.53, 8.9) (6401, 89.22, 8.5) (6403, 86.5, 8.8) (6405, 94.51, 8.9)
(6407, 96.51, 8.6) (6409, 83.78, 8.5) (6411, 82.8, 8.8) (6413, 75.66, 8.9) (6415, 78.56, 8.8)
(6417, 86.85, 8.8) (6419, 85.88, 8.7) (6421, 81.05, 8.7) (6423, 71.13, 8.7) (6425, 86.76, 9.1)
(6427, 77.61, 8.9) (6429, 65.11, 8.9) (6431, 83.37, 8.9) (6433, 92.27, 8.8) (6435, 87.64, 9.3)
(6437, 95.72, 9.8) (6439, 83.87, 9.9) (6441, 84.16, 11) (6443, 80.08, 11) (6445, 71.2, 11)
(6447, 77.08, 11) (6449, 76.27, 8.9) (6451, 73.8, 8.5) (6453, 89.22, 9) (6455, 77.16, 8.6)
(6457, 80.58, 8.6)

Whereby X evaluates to 0.01 mag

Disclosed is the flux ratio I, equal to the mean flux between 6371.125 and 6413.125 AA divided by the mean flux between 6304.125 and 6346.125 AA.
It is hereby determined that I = 1.08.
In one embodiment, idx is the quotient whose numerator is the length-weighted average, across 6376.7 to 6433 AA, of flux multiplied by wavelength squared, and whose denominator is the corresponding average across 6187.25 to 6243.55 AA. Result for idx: 1.3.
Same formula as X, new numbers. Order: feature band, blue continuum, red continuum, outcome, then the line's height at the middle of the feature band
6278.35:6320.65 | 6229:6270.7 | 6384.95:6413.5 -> -0.06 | 73.2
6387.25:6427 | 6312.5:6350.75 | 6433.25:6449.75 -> -0.02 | 81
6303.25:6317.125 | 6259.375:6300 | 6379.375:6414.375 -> -0.09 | 75.3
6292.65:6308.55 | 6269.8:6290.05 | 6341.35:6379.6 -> -0.05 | 74.3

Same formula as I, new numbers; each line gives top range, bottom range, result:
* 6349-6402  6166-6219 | 1.11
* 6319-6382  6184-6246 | 1.13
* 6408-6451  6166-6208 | 1.11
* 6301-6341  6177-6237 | 1.17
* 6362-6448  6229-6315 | 1.15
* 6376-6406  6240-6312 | 1.13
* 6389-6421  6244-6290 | 1.17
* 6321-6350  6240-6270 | 1.09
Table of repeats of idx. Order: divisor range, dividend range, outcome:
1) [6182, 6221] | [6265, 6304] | 1.11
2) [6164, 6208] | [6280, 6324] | 1.11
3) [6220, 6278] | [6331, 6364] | 1.10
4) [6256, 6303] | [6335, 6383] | 1.08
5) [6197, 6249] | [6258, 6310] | 1.14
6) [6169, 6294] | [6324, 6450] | 1.20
